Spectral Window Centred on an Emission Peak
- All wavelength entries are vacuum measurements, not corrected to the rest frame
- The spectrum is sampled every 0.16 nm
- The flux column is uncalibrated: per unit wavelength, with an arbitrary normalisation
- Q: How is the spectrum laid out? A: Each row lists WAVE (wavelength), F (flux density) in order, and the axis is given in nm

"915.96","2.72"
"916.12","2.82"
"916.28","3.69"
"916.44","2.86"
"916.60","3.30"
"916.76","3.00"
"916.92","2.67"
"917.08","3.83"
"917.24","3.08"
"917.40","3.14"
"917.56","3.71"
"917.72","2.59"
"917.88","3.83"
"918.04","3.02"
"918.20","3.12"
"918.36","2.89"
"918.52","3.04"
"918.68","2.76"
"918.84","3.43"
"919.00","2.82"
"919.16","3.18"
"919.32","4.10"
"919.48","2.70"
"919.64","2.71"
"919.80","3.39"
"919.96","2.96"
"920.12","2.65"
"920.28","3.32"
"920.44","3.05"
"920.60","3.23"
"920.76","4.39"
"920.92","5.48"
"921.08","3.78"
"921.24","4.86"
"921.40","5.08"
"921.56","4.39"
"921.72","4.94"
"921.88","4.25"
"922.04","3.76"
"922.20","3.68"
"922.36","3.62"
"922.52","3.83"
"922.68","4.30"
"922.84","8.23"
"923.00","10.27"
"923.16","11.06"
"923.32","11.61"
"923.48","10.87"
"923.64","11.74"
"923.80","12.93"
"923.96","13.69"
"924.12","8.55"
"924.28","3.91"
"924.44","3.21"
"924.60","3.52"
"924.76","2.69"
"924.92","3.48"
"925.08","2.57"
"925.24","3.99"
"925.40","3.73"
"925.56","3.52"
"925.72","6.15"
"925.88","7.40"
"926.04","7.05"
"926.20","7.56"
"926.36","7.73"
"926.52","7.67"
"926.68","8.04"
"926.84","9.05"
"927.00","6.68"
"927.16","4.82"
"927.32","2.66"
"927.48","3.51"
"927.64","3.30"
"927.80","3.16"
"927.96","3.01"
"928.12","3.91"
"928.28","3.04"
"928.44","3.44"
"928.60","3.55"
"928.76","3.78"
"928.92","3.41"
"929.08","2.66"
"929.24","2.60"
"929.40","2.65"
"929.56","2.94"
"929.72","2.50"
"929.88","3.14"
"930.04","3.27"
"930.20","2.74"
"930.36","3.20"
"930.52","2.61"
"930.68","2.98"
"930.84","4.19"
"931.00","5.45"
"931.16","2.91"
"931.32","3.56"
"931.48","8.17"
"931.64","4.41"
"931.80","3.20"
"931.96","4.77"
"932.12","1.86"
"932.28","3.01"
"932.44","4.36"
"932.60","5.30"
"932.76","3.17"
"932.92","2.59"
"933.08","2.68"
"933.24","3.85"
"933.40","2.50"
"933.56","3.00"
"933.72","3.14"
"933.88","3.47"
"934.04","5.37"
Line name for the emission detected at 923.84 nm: H-alpha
